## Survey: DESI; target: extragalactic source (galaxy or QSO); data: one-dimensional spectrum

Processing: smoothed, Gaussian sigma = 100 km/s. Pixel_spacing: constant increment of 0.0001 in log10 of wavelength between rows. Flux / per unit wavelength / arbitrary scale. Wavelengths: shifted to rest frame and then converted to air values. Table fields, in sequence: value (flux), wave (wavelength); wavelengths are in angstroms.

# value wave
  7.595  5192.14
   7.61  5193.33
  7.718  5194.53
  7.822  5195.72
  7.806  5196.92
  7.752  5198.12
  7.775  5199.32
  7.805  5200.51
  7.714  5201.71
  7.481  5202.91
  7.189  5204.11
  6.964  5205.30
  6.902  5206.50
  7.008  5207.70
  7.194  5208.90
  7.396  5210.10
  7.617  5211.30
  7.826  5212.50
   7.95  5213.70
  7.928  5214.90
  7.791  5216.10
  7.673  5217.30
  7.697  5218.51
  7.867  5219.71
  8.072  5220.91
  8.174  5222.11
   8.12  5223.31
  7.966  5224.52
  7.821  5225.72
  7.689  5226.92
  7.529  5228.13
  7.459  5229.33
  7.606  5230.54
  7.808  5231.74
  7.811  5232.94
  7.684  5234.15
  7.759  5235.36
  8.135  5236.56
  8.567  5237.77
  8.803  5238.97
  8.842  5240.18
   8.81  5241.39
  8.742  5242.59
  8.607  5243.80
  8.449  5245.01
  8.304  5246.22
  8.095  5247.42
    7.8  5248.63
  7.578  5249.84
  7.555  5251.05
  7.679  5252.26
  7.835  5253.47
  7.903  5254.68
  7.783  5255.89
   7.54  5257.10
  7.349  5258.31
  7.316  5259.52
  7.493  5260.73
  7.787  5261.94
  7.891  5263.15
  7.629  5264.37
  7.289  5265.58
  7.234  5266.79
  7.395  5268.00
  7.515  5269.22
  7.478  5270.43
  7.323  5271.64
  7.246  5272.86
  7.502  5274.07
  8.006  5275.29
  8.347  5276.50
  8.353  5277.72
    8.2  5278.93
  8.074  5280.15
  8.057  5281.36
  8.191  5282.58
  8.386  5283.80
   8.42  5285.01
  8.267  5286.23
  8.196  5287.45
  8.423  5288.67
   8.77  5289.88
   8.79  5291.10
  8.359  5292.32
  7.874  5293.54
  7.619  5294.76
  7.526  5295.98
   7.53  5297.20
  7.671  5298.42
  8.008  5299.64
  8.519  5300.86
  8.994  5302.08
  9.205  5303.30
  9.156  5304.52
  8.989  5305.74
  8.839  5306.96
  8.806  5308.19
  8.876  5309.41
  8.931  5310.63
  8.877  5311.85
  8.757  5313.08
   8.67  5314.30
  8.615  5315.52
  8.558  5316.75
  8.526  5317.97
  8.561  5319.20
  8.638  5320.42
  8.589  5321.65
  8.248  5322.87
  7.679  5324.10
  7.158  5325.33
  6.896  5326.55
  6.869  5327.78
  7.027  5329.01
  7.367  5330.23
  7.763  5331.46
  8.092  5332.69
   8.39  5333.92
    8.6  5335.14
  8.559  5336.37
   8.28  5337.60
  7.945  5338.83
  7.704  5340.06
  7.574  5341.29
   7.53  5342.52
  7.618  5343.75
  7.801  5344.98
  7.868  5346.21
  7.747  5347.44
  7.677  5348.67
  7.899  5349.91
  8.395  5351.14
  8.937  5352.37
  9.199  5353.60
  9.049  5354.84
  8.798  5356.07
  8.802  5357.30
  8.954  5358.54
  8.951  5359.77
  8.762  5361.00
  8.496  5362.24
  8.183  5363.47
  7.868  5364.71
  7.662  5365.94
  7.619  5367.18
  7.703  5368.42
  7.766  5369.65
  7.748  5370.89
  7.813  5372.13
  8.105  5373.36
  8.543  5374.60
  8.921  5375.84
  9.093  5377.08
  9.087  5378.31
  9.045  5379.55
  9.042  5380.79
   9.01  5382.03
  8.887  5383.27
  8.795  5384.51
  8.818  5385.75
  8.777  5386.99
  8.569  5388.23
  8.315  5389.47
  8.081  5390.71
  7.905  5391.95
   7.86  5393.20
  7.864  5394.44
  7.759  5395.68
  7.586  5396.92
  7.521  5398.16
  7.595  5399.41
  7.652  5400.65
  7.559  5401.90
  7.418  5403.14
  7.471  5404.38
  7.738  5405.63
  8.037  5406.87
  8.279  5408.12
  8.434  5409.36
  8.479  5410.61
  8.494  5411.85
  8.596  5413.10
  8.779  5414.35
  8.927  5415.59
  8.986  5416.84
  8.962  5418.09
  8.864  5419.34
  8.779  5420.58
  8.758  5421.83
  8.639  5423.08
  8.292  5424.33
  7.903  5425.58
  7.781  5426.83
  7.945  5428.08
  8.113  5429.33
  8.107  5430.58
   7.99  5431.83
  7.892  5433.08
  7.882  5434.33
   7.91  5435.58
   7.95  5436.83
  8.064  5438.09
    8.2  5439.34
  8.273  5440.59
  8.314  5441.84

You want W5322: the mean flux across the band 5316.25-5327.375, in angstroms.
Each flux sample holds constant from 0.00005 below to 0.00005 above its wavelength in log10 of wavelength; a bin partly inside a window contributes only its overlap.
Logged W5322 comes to 8.07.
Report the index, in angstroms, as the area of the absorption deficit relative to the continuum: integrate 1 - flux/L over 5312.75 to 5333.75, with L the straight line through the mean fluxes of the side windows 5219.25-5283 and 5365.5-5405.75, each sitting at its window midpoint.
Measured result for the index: 0.1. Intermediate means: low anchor 7.89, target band 8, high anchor 8.17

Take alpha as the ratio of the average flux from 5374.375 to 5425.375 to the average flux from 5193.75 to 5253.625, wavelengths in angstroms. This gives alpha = 1.1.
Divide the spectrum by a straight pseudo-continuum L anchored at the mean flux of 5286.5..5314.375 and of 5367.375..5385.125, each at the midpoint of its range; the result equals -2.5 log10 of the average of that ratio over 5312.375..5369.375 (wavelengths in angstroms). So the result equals 0.05 mag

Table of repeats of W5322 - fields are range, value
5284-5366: 8.27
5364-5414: 8.19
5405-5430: 8.44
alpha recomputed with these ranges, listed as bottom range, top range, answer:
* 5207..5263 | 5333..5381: 1.05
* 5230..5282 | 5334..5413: 1.04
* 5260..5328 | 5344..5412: 1.01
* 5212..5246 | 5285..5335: 1.03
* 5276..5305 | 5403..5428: 1.01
